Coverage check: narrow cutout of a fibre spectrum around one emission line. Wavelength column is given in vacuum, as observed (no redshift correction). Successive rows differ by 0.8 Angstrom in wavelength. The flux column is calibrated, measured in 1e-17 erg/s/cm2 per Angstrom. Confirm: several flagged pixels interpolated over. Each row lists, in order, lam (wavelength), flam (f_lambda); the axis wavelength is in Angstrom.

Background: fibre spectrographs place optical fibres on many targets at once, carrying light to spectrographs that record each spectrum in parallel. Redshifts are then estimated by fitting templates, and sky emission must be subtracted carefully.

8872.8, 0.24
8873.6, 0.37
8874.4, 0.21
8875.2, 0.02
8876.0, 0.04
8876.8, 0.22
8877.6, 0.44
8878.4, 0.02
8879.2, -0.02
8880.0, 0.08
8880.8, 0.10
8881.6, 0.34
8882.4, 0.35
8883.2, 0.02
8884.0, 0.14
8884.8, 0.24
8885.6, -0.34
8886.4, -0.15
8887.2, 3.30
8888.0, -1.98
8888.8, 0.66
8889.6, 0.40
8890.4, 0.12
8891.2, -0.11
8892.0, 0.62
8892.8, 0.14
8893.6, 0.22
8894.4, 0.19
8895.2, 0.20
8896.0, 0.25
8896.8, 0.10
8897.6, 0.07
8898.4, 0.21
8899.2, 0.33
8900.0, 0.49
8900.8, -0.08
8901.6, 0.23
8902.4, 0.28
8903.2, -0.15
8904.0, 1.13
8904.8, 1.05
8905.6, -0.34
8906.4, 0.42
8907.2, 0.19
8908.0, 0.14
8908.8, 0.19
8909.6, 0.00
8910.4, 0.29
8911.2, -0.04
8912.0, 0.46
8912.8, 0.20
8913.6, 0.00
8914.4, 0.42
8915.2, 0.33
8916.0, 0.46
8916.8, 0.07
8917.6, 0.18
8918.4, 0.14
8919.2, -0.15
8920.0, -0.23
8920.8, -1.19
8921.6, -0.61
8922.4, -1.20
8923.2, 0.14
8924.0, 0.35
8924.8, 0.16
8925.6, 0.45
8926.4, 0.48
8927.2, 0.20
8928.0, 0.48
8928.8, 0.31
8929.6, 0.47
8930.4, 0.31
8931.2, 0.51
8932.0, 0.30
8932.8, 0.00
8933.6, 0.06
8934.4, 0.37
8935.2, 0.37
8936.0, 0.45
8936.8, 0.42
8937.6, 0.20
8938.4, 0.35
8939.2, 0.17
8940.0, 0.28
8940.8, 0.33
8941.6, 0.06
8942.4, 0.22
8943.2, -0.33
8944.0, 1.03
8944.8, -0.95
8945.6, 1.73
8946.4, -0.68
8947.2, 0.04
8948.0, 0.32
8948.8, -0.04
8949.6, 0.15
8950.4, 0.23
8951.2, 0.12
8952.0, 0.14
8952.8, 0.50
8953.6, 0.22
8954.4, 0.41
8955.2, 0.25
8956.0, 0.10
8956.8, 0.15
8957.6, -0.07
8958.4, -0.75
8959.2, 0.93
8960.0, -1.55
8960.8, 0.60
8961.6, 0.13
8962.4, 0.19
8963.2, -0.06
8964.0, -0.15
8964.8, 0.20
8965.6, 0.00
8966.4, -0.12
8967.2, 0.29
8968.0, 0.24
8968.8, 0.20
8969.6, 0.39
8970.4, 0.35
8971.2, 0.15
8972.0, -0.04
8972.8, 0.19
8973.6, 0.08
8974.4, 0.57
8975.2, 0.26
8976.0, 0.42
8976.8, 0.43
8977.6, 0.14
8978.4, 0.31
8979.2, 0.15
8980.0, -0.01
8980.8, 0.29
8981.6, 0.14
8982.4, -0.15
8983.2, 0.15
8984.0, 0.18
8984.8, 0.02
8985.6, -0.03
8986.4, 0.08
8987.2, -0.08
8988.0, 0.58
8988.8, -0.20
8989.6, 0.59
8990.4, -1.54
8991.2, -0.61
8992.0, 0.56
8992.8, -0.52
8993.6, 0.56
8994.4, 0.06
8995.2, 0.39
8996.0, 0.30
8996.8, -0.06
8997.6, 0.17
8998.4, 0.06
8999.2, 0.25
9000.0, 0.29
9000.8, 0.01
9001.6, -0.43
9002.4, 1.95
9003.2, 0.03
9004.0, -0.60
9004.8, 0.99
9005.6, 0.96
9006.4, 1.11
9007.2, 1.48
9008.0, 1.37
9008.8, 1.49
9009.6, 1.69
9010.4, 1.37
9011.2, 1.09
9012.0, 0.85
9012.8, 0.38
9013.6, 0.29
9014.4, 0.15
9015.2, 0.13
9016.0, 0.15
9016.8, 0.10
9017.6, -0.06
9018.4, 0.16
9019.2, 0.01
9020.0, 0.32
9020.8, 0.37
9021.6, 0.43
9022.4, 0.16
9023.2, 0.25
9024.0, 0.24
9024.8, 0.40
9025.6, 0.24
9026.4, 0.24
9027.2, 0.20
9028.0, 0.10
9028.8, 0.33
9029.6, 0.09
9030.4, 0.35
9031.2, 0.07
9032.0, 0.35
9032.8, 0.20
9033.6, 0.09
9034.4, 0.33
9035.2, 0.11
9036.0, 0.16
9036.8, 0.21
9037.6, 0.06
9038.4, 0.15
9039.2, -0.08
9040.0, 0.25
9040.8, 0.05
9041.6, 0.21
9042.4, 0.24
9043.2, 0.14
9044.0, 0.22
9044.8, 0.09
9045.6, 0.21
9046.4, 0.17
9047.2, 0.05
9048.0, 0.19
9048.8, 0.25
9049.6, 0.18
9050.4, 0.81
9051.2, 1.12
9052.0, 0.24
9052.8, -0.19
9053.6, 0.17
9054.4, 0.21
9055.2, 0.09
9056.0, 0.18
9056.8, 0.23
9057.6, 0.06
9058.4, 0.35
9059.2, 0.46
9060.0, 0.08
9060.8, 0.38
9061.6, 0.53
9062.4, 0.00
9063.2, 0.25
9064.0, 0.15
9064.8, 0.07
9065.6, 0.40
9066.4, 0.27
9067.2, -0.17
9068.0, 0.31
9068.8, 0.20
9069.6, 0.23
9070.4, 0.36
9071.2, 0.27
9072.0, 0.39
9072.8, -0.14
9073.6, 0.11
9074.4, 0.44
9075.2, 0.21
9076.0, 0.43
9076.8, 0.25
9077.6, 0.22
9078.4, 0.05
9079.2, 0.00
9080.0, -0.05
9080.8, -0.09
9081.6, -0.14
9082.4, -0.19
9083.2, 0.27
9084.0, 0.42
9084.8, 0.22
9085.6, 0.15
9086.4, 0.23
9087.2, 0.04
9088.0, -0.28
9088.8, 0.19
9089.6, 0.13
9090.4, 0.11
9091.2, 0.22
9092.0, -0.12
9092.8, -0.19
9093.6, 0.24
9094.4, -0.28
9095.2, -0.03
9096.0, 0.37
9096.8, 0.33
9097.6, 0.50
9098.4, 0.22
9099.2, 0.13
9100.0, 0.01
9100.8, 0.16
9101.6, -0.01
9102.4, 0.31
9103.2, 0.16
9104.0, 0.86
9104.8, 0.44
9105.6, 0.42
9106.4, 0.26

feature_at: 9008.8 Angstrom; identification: H-beta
